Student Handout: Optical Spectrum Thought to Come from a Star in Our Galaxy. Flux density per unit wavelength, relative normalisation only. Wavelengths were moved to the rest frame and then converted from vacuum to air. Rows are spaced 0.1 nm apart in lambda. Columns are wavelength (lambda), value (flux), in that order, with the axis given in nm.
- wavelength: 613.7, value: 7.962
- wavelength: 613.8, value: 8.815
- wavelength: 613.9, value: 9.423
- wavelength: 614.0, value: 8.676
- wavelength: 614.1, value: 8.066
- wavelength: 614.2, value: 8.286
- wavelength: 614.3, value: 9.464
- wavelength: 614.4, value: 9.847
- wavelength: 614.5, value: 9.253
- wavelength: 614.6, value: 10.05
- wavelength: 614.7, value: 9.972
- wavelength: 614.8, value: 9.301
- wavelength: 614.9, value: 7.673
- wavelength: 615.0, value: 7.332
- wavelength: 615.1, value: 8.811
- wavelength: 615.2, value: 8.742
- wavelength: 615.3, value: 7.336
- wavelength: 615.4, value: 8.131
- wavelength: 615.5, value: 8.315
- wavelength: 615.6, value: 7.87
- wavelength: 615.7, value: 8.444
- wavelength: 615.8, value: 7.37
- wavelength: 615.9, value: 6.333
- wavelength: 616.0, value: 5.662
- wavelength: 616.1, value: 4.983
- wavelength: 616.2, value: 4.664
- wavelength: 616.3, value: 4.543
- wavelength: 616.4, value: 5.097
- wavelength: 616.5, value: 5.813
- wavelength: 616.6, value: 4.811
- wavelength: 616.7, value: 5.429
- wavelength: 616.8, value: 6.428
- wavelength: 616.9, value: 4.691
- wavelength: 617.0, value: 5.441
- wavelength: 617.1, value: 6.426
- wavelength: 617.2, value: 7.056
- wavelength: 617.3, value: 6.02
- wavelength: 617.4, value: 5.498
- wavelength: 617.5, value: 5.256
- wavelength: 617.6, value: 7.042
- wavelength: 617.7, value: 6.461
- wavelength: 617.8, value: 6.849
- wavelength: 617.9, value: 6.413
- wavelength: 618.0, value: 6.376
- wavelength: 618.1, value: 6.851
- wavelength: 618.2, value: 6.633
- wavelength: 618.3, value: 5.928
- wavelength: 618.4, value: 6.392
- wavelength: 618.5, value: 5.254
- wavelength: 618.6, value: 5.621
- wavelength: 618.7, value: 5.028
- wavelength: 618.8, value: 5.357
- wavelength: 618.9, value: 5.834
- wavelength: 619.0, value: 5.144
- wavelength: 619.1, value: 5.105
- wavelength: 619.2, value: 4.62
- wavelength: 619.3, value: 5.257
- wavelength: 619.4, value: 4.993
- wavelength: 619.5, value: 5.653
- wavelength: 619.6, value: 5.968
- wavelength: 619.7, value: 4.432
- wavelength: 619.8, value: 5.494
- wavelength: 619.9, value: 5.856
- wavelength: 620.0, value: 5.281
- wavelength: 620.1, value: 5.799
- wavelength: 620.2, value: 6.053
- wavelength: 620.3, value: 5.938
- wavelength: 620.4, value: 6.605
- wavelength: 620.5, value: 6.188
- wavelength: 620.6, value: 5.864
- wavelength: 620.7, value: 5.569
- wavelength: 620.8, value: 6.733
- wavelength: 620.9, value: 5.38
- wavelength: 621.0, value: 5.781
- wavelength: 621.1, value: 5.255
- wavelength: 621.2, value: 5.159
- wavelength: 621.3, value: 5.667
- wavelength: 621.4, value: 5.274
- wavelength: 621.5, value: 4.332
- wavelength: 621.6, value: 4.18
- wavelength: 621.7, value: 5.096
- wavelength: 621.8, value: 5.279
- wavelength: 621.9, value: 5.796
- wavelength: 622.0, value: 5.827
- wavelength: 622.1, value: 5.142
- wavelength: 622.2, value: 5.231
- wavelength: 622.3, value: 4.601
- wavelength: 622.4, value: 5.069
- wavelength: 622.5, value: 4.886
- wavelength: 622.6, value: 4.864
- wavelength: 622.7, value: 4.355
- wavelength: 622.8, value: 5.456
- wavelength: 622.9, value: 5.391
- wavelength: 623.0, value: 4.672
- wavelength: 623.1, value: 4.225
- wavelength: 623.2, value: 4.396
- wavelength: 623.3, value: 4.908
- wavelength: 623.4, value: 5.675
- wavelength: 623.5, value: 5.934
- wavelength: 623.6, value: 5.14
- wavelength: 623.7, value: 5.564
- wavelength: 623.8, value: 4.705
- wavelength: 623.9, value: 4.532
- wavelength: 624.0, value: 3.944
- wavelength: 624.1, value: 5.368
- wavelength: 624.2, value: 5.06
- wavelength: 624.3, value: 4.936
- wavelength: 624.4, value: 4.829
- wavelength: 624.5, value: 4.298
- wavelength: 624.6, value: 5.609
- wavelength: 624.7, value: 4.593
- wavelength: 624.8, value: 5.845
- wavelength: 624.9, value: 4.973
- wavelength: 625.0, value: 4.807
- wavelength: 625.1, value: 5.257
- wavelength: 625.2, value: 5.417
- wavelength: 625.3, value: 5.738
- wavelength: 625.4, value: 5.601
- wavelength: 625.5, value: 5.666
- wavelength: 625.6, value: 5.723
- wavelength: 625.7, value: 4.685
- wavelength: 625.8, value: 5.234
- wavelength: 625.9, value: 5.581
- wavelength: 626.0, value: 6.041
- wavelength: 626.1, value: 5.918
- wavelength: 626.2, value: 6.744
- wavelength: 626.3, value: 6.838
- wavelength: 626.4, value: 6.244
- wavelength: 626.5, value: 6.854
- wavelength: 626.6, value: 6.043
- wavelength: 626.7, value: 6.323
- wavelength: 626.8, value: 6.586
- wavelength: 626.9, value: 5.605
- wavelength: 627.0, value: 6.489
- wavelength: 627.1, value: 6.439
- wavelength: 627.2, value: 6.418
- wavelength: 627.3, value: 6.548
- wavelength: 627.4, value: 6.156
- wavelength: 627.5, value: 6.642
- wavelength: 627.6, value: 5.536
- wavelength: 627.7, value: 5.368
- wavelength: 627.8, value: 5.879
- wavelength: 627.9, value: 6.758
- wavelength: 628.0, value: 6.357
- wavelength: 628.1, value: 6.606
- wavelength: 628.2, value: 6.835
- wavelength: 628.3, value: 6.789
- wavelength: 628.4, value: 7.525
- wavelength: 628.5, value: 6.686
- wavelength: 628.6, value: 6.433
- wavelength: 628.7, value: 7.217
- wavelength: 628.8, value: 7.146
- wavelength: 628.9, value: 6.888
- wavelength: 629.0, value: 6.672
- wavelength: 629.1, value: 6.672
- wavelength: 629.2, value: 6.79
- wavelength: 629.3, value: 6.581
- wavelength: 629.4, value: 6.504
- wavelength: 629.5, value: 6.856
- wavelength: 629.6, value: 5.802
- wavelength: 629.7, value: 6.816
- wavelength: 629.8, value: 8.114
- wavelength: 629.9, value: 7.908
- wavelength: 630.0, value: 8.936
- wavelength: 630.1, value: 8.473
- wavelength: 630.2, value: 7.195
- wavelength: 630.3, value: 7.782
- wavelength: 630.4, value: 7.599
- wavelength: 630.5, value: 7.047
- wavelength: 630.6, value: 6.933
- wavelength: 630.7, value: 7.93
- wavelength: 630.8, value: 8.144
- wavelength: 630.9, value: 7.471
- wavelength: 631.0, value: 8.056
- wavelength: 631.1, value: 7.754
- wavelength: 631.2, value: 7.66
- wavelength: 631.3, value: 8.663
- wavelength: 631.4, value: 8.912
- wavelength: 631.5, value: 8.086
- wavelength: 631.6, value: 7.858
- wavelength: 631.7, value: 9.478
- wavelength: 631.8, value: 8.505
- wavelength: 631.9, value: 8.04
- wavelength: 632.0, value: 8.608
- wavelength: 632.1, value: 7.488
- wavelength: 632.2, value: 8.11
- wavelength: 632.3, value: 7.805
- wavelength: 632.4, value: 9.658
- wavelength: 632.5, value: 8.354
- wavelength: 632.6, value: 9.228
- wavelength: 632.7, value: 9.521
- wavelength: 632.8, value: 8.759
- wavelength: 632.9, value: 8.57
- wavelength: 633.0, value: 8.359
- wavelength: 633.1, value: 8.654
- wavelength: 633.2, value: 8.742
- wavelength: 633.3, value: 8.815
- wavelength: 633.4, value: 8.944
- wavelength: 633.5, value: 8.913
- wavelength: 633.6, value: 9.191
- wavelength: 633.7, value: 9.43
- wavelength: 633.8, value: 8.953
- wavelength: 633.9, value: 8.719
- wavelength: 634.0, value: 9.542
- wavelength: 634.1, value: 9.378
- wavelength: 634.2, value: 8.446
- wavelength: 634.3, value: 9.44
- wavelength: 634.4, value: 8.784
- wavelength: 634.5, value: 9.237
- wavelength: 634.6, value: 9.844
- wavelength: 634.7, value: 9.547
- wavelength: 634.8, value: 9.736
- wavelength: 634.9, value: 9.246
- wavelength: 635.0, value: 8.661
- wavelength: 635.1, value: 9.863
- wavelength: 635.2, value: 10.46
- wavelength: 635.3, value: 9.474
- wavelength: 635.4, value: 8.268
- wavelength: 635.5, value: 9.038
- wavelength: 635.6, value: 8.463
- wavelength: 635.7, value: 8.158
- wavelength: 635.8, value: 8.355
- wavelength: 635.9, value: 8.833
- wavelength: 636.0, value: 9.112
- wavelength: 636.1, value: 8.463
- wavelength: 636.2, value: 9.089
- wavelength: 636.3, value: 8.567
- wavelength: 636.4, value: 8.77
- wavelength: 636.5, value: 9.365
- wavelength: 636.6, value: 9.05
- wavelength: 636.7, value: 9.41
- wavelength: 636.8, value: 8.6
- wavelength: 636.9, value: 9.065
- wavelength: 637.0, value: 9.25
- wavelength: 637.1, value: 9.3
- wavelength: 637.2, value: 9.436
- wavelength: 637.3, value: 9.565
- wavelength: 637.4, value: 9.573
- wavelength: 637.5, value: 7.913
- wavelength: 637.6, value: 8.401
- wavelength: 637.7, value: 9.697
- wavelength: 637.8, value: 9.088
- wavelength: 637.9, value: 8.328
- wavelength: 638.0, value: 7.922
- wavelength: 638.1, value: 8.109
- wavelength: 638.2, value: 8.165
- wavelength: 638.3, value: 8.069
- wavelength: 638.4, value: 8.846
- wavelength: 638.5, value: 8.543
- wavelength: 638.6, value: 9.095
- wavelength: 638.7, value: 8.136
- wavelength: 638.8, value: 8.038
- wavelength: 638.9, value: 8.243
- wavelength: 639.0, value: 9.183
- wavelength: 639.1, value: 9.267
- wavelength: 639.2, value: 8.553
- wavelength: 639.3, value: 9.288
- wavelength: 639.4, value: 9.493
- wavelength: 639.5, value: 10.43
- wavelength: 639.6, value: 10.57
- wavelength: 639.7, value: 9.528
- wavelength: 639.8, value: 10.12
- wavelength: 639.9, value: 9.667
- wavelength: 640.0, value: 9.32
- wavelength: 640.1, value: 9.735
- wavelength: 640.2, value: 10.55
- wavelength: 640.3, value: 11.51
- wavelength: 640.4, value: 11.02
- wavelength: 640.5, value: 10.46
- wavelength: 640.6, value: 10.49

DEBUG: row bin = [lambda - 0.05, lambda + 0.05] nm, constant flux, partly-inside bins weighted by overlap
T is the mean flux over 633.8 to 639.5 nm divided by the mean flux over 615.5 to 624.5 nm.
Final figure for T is 1.62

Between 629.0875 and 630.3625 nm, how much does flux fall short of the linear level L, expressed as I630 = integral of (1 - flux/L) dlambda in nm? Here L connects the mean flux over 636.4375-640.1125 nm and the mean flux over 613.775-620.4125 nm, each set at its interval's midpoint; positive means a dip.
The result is 0.12 nm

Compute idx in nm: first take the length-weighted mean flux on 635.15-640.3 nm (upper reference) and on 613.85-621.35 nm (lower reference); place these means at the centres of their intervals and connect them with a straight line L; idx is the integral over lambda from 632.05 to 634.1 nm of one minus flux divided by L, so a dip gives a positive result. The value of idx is -0.084 nm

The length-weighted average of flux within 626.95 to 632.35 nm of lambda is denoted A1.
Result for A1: 7.26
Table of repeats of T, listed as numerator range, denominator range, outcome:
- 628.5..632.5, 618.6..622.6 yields 1.42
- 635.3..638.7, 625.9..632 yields 1.25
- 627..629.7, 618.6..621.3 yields 1.18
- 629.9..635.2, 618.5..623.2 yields 1.62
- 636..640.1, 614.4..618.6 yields 1.33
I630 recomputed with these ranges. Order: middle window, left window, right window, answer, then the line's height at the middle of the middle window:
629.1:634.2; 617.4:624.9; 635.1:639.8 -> -0.317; 7.69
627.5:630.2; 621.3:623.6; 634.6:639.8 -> -0.035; 6.76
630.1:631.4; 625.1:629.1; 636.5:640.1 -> -0.110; 7.16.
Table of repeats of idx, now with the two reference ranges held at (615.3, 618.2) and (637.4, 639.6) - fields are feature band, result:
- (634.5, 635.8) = -0.13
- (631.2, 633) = -0.11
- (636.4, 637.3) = -0.06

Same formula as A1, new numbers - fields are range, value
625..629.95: 6.34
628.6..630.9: 7.26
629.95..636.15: 8.64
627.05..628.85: 6.52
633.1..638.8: 8.94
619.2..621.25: 5.64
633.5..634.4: 9.11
